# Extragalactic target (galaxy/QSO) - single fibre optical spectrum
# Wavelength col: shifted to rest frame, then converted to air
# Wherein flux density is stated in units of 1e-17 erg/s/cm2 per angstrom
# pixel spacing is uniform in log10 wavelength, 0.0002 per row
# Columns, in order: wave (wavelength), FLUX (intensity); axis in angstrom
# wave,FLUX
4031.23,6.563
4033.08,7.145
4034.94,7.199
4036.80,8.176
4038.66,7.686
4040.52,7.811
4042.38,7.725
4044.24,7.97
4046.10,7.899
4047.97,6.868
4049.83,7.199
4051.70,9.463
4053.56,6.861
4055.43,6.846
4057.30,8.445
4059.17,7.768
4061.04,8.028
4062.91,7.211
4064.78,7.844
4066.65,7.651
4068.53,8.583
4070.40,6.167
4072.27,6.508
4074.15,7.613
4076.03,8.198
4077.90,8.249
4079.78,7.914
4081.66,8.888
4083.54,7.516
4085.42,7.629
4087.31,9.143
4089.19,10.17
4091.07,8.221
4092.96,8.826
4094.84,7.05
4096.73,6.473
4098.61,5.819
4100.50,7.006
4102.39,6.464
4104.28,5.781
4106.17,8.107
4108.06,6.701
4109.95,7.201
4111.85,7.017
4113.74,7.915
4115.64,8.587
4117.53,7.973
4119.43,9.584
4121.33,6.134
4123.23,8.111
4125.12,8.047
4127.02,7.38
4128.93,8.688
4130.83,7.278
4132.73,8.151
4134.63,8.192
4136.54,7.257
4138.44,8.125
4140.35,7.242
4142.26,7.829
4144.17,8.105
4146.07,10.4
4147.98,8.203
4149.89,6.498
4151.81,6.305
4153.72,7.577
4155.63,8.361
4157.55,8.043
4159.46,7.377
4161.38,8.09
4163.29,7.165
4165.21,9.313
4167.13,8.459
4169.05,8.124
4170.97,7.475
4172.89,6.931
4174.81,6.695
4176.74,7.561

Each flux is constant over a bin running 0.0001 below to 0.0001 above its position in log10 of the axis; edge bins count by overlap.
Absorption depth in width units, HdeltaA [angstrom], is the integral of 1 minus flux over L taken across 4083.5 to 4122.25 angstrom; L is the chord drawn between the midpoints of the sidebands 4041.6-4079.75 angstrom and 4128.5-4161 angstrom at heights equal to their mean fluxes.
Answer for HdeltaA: 0.8 angstrom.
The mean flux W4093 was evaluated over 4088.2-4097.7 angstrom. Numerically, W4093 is 8.15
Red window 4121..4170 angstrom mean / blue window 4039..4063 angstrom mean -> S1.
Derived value 1.0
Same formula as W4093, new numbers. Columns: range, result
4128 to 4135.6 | 8.08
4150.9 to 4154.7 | 6.97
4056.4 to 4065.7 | 7.86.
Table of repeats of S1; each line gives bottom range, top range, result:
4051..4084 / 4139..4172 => 1.02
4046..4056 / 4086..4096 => 1.14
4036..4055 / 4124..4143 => 1.01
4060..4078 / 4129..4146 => 1.05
